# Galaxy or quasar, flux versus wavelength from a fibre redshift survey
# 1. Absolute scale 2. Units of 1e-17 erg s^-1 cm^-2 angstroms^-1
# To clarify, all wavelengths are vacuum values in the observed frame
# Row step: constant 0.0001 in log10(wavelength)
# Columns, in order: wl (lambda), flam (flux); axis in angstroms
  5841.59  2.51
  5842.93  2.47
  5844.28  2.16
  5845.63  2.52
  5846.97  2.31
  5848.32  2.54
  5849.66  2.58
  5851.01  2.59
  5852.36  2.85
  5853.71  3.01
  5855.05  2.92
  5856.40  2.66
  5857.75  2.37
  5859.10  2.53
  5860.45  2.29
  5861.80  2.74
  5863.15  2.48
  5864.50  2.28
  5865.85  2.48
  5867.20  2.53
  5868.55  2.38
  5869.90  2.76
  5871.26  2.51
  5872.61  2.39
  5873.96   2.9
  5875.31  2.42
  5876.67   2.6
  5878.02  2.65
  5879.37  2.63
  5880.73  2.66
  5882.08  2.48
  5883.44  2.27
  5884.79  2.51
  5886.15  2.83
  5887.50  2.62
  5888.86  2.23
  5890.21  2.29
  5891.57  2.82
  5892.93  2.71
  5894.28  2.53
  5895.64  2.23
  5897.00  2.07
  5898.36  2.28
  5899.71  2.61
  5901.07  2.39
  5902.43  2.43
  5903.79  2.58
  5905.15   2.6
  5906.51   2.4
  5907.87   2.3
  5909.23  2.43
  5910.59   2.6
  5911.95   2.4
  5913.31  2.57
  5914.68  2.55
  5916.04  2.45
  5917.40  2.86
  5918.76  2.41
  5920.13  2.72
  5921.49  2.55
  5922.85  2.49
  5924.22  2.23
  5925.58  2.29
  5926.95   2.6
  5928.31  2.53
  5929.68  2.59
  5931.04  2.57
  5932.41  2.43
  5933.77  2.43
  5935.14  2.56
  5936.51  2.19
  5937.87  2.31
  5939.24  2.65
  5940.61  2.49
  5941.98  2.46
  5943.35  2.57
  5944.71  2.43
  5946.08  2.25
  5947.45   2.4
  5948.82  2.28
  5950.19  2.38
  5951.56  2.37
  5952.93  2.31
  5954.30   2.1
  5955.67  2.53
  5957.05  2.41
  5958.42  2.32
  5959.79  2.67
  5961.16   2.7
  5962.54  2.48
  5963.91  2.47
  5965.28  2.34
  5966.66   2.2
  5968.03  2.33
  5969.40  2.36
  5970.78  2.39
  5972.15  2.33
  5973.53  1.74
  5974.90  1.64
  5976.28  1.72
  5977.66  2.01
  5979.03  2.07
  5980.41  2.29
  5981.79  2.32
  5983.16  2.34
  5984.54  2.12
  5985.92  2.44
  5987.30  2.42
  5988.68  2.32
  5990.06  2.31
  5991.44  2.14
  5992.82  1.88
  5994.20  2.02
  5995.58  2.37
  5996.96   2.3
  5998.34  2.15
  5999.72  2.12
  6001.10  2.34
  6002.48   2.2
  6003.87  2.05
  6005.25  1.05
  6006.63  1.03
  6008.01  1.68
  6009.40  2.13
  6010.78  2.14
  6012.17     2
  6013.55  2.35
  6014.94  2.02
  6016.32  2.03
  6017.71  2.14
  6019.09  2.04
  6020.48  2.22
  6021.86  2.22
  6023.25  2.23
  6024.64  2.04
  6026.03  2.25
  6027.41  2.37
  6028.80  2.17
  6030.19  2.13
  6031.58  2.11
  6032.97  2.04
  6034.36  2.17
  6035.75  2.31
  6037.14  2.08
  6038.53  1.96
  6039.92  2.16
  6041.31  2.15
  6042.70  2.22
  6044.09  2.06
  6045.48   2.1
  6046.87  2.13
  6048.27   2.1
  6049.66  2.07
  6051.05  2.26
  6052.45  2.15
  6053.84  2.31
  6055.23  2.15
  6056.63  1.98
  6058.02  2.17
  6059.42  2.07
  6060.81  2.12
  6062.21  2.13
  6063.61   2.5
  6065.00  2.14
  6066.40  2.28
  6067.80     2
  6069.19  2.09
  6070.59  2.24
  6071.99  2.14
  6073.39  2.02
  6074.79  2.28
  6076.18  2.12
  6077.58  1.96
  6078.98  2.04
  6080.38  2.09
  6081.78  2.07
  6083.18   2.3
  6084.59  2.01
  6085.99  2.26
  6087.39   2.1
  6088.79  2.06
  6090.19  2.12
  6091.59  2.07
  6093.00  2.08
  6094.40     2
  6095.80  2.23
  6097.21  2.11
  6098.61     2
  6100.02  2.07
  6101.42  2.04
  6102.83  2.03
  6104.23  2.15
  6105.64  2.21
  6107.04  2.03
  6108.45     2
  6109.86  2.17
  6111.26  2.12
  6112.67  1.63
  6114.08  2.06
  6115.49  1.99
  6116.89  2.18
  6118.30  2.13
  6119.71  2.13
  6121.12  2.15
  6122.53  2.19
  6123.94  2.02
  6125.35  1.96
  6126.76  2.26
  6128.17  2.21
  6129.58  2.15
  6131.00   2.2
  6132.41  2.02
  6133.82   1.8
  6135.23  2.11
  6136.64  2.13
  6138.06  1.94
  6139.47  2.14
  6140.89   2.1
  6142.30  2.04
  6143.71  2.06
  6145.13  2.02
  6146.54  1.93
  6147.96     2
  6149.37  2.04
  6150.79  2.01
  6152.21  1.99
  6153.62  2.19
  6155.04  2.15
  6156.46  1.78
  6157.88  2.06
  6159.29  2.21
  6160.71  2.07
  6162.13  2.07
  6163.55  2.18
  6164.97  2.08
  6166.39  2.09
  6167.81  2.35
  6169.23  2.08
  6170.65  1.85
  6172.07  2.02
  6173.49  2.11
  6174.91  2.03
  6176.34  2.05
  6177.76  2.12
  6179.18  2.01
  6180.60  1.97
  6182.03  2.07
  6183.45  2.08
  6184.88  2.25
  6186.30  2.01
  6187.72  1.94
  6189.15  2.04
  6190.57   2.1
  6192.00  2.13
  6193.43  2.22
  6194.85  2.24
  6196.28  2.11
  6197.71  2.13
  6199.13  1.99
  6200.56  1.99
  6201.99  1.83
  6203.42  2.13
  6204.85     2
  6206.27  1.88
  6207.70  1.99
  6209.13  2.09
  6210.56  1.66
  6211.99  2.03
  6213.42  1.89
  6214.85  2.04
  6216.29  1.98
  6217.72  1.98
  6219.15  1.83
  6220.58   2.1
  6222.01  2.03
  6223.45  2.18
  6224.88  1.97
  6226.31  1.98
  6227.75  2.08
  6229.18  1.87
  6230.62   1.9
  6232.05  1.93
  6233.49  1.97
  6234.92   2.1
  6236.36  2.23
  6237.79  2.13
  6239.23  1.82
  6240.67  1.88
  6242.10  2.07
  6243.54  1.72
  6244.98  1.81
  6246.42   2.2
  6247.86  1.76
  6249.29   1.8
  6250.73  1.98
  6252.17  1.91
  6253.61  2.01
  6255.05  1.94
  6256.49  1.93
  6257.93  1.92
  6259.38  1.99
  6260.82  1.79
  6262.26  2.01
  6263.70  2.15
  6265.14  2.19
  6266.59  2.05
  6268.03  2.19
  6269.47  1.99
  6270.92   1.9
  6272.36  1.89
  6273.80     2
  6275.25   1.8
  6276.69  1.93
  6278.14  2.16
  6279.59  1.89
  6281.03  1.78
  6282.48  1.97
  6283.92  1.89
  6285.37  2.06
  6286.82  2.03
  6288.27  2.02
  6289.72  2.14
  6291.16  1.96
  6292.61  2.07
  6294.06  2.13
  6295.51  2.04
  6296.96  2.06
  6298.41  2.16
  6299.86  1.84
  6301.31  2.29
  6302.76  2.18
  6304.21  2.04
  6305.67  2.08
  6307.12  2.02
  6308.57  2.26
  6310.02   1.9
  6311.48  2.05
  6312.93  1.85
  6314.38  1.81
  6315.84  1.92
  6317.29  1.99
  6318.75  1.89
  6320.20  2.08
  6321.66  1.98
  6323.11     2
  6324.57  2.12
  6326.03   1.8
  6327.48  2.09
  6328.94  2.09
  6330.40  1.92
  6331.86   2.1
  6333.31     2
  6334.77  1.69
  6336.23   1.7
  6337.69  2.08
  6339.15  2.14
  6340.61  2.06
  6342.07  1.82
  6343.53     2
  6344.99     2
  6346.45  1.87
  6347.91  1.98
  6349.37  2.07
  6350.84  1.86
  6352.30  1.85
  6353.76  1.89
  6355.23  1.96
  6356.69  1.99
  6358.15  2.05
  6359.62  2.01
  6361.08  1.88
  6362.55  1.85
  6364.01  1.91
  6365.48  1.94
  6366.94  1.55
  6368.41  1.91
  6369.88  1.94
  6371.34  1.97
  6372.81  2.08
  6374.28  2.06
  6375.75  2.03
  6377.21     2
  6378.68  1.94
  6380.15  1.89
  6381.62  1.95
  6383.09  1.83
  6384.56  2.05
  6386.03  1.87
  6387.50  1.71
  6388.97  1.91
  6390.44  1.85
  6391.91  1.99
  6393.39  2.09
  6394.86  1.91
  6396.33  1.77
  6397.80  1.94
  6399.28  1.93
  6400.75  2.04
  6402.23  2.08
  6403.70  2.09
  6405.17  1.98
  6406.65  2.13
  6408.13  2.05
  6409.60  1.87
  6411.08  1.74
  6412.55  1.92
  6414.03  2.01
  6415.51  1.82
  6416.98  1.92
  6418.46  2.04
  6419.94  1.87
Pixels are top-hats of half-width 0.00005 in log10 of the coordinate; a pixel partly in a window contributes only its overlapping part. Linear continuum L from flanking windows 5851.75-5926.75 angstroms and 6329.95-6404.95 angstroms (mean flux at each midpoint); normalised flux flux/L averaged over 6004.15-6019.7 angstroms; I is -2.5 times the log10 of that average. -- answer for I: 0.25 mag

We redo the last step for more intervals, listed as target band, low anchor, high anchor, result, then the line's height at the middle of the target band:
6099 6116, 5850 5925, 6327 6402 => 0.110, 2.26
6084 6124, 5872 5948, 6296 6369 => 0.085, 2.25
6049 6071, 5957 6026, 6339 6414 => -0.026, 2.11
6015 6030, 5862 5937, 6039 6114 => 0.033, 2.23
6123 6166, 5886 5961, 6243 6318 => 0.053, 2.17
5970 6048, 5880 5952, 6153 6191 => 0.109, 2.33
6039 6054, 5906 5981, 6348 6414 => 0.065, 2.28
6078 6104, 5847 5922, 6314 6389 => 0.090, 2.27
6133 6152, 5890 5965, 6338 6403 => 0.095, 2.21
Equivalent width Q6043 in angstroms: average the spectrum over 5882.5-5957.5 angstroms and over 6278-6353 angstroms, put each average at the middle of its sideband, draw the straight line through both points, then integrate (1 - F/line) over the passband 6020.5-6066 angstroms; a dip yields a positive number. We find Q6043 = 3.0 angstroms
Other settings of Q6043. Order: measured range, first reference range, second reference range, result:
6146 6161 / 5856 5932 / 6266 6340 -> 1.00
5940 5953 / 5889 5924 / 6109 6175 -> 0.08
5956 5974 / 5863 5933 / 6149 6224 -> 0.16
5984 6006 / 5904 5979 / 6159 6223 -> 1.74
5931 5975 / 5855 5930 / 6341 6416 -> 1.15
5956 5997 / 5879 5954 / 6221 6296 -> 2.28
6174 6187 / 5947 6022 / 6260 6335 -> 0.02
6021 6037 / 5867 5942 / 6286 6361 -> 1.14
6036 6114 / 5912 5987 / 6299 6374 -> 4.55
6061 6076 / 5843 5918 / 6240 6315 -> 0.61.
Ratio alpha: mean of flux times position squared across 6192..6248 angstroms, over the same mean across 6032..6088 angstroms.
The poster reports 1.0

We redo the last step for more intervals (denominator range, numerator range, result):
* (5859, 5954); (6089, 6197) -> 0.90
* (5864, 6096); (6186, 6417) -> 0.97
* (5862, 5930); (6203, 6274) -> 0.88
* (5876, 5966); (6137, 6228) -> 0.90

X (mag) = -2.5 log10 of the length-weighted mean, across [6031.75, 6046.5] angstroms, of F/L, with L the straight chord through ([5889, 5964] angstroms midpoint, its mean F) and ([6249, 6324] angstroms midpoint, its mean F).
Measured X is 0.092 mag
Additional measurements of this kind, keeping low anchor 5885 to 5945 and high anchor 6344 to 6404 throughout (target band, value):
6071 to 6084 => 0.09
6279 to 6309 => -0.01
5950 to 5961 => 0.02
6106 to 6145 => 0.08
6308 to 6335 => 0.01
